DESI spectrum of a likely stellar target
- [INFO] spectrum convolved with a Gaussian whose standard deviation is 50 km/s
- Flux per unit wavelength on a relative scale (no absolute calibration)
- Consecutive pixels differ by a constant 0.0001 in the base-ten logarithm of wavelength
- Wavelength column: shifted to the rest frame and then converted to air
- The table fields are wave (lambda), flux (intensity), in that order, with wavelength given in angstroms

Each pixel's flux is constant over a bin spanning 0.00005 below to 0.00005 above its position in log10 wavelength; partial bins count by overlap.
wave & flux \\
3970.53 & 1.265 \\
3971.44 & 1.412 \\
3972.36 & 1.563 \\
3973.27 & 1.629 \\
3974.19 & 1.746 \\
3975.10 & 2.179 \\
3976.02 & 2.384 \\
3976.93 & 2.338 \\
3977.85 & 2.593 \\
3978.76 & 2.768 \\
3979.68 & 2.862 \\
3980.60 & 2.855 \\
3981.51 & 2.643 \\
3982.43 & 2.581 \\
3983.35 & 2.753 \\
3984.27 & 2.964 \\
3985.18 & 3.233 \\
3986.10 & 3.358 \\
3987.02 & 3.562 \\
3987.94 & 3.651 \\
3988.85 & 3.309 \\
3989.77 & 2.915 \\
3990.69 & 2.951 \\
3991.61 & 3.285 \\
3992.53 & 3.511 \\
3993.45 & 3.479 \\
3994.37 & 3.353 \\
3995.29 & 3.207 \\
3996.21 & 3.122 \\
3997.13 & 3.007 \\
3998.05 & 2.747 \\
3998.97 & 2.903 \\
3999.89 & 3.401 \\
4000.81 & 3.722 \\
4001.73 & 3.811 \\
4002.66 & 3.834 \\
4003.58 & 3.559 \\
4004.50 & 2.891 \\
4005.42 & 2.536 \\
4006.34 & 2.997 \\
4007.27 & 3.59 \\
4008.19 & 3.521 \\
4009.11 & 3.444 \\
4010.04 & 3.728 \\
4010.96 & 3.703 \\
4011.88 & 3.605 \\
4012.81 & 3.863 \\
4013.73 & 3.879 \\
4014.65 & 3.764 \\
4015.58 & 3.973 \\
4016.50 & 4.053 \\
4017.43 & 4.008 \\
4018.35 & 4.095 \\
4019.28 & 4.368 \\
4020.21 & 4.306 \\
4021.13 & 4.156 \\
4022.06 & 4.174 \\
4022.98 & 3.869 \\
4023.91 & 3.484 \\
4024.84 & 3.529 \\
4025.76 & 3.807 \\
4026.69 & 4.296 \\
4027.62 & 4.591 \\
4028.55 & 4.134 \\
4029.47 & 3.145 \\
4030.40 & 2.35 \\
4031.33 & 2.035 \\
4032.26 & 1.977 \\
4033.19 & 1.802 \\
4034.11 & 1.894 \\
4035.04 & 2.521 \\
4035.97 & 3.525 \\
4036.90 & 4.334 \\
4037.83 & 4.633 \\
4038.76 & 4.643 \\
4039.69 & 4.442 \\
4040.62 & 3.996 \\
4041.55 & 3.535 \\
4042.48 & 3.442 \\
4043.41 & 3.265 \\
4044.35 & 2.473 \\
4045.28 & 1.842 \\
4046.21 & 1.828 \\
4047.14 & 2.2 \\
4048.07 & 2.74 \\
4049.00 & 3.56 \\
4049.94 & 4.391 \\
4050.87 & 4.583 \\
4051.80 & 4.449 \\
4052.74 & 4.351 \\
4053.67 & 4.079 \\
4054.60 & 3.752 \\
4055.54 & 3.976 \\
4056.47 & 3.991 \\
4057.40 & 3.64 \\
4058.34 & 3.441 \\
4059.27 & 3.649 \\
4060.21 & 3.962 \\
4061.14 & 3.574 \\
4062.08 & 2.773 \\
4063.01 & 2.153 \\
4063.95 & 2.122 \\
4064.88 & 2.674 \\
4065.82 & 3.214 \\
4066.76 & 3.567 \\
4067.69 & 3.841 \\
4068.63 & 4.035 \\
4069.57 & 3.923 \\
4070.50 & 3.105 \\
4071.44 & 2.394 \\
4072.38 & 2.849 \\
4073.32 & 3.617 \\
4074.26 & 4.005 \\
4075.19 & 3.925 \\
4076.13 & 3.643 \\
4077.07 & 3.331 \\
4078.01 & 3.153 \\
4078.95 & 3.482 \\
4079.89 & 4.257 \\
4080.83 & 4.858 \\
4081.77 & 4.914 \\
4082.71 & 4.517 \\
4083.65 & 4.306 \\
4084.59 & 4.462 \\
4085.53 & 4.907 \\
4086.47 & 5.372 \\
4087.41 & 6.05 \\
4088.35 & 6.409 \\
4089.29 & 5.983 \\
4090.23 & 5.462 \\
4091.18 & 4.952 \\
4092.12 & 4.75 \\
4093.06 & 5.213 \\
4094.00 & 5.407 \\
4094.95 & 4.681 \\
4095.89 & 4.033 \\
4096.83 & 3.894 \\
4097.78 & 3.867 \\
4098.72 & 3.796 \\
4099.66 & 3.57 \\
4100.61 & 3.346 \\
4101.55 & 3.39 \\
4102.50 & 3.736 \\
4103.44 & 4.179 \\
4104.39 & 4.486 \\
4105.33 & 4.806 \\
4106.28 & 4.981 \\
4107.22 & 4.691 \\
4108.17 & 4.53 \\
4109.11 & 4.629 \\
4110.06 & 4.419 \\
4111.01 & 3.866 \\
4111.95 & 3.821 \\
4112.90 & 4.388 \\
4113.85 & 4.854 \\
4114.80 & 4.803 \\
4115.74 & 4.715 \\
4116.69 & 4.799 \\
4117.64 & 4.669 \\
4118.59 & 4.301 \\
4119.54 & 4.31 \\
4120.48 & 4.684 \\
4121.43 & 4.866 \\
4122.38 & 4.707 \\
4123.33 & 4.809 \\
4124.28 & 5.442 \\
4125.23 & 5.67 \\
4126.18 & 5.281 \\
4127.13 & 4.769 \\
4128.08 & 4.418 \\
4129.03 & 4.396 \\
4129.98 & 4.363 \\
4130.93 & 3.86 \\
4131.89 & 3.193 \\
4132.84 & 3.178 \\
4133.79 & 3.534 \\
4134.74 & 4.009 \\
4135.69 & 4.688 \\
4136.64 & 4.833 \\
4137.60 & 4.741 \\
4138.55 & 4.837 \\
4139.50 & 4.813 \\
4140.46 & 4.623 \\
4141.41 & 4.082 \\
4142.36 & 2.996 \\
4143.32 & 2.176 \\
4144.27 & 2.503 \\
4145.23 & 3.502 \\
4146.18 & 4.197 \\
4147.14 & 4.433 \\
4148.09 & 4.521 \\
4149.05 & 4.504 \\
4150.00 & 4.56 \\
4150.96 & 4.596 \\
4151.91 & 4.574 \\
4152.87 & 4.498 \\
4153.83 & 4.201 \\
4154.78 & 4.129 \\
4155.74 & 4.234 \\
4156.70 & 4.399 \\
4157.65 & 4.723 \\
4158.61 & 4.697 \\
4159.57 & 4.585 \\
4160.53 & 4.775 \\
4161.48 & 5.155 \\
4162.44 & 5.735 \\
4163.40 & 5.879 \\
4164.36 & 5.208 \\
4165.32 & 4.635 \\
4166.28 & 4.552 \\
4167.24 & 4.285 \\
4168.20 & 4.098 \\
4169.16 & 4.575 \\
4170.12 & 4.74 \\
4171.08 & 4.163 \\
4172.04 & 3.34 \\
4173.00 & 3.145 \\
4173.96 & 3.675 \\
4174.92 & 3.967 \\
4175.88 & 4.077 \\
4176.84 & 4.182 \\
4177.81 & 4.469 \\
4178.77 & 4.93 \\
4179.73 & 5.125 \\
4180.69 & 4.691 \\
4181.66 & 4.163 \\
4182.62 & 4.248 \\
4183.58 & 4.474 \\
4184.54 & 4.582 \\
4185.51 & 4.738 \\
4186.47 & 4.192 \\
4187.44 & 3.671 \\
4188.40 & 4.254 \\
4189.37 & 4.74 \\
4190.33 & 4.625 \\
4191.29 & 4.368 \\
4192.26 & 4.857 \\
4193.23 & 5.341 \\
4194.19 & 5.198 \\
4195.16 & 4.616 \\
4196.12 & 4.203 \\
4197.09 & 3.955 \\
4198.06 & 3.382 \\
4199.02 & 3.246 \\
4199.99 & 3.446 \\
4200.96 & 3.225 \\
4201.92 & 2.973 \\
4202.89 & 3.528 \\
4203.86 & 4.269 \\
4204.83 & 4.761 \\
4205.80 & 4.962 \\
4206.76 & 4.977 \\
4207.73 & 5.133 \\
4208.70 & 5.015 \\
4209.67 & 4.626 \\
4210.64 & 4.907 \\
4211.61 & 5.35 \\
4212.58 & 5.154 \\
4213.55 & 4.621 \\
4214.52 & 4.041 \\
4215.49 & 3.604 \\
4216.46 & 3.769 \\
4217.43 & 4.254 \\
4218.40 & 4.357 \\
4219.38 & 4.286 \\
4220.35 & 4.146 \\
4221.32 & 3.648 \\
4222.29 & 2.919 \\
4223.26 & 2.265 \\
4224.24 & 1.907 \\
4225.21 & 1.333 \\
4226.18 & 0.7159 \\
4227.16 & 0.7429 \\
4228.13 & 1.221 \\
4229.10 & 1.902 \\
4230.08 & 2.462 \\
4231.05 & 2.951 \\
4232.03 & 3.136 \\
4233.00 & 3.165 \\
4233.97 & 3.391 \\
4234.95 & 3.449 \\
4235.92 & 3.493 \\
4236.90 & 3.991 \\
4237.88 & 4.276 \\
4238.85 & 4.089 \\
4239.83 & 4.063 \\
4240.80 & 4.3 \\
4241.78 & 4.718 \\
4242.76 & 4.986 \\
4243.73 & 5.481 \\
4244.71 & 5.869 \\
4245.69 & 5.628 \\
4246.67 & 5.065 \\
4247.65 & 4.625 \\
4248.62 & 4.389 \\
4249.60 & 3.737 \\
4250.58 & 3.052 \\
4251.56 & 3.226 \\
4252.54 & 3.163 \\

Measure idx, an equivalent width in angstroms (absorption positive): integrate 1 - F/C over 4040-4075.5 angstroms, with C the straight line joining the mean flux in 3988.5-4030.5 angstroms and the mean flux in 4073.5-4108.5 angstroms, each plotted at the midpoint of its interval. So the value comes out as 6.10 angstroms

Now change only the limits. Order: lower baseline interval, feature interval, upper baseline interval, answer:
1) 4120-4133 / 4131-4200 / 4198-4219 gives 1.8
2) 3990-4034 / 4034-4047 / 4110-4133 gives 1.4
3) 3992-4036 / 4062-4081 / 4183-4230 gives 1.1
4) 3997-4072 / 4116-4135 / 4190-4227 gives -3.8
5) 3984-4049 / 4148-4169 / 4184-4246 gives -4.9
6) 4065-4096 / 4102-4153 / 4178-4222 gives -0.4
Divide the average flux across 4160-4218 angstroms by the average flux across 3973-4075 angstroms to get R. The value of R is 1.32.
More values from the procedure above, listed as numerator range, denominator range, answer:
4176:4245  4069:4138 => 0.90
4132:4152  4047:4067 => 1.16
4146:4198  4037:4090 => 1.18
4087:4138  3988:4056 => 1.30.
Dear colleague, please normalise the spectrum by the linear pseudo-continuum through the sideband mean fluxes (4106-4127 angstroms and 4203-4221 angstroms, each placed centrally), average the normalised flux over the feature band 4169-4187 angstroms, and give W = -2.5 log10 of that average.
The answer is 0.08 mag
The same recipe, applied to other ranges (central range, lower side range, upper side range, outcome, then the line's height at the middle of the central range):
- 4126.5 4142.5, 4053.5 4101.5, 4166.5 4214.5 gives -0.013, 4.18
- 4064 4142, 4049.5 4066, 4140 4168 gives -0.094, 3.97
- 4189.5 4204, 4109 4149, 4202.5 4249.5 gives -0.022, 4.01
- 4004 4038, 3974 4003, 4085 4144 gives -0.035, 3.42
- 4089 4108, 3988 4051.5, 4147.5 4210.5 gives -0.136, 3.93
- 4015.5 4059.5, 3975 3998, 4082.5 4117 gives 0.042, 3.72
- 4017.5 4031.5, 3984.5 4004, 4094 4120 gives -0.064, 3.59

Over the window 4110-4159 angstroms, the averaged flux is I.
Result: 4.35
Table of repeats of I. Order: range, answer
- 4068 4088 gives 4.07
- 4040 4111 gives 3.94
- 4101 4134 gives 4.45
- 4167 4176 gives 4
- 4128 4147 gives 3.94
